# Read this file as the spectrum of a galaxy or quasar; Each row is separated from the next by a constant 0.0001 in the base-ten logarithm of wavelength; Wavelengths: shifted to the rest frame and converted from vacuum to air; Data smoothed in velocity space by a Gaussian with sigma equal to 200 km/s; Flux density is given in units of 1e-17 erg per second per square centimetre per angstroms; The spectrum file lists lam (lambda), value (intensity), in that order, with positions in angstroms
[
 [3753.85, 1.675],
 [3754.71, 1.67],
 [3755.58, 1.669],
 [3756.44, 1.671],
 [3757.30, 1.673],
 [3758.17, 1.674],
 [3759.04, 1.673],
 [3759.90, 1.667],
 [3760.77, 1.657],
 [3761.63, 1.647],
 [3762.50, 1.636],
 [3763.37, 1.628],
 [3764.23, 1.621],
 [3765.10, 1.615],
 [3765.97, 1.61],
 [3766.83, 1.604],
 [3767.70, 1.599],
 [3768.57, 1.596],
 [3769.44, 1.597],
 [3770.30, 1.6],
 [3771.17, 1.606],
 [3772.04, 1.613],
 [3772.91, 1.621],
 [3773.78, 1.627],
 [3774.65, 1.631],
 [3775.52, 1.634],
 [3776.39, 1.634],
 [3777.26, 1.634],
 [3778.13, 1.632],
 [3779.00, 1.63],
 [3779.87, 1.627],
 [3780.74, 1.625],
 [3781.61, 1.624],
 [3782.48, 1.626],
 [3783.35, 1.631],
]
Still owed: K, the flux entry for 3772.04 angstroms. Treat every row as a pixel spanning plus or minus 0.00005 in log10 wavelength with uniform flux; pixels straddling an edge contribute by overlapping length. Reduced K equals 1.613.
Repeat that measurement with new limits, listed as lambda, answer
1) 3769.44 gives 1.597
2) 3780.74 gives 1.625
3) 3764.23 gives 1.621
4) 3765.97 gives 1.61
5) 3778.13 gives 1.632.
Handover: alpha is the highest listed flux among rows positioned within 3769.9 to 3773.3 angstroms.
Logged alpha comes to 1.621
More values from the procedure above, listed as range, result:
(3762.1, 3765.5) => 1.636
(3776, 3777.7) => 1.634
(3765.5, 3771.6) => 1.61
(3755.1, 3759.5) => 1.674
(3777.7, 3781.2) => 1.632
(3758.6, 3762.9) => 1.673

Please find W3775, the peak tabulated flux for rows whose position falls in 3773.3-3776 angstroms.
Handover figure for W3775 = 1.634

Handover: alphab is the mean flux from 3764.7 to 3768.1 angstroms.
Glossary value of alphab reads 1.61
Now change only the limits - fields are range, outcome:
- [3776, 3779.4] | 1.63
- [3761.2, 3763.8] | 1.64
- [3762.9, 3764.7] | 1.62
